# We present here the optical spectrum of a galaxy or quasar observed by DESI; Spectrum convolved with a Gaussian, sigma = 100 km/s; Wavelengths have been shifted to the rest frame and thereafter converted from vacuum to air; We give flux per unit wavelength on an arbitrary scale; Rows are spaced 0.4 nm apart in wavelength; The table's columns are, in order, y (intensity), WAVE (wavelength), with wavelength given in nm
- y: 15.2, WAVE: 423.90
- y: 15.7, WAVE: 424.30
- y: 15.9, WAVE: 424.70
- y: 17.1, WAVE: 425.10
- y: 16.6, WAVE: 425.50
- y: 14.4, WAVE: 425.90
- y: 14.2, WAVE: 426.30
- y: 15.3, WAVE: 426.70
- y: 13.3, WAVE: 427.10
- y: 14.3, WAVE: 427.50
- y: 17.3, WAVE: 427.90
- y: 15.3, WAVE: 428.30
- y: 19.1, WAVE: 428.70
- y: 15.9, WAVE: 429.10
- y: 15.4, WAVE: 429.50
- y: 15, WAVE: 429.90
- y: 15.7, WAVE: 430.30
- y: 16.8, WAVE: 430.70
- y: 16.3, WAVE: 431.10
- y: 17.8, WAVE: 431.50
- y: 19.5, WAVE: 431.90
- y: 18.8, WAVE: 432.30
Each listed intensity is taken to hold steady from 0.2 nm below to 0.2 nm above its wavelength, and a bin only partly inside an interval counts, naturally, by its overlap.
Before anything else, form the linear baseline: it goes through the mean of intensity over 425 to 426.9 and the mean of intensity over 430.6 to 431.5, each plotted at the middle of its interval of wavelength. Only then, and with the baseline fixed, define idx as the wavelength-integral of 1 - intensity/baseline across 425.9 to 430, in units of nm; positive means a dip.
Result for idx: 0.13 nm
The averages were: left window 15.4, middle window 15.5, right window 16.8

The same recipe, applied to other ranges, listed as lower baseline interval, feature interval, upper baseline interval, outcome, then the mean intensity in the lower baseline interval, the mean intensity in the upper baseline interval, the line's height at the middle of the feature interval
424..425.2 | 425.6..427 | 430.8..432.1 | 0.15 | 16.1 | 17.8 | 16.5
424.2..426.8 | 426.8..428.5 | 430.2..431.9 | 0.12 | 15.6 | 17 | 16.2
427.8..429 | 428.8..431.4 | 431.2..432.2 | 0.25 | 17.1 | 18.4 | 17.8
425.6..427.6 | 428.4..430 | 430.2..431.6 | -0.06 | 14.4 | 16.6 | 15.8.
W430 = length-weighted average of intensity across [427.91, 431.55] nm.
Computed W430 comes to 16.4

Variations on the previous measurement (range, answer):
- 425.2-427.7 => 14.8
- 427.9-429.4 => 16.7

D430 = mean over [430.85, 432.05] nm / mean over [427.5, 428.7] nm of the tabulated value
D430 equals 1.1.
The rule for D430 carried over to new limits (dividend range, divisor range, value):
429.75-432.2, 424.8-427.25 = 1.11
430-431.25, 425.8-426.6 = 1.12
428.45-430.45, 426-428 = 1.10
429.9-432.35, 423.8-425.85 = 1.07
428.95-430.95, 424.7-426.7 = 1.01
